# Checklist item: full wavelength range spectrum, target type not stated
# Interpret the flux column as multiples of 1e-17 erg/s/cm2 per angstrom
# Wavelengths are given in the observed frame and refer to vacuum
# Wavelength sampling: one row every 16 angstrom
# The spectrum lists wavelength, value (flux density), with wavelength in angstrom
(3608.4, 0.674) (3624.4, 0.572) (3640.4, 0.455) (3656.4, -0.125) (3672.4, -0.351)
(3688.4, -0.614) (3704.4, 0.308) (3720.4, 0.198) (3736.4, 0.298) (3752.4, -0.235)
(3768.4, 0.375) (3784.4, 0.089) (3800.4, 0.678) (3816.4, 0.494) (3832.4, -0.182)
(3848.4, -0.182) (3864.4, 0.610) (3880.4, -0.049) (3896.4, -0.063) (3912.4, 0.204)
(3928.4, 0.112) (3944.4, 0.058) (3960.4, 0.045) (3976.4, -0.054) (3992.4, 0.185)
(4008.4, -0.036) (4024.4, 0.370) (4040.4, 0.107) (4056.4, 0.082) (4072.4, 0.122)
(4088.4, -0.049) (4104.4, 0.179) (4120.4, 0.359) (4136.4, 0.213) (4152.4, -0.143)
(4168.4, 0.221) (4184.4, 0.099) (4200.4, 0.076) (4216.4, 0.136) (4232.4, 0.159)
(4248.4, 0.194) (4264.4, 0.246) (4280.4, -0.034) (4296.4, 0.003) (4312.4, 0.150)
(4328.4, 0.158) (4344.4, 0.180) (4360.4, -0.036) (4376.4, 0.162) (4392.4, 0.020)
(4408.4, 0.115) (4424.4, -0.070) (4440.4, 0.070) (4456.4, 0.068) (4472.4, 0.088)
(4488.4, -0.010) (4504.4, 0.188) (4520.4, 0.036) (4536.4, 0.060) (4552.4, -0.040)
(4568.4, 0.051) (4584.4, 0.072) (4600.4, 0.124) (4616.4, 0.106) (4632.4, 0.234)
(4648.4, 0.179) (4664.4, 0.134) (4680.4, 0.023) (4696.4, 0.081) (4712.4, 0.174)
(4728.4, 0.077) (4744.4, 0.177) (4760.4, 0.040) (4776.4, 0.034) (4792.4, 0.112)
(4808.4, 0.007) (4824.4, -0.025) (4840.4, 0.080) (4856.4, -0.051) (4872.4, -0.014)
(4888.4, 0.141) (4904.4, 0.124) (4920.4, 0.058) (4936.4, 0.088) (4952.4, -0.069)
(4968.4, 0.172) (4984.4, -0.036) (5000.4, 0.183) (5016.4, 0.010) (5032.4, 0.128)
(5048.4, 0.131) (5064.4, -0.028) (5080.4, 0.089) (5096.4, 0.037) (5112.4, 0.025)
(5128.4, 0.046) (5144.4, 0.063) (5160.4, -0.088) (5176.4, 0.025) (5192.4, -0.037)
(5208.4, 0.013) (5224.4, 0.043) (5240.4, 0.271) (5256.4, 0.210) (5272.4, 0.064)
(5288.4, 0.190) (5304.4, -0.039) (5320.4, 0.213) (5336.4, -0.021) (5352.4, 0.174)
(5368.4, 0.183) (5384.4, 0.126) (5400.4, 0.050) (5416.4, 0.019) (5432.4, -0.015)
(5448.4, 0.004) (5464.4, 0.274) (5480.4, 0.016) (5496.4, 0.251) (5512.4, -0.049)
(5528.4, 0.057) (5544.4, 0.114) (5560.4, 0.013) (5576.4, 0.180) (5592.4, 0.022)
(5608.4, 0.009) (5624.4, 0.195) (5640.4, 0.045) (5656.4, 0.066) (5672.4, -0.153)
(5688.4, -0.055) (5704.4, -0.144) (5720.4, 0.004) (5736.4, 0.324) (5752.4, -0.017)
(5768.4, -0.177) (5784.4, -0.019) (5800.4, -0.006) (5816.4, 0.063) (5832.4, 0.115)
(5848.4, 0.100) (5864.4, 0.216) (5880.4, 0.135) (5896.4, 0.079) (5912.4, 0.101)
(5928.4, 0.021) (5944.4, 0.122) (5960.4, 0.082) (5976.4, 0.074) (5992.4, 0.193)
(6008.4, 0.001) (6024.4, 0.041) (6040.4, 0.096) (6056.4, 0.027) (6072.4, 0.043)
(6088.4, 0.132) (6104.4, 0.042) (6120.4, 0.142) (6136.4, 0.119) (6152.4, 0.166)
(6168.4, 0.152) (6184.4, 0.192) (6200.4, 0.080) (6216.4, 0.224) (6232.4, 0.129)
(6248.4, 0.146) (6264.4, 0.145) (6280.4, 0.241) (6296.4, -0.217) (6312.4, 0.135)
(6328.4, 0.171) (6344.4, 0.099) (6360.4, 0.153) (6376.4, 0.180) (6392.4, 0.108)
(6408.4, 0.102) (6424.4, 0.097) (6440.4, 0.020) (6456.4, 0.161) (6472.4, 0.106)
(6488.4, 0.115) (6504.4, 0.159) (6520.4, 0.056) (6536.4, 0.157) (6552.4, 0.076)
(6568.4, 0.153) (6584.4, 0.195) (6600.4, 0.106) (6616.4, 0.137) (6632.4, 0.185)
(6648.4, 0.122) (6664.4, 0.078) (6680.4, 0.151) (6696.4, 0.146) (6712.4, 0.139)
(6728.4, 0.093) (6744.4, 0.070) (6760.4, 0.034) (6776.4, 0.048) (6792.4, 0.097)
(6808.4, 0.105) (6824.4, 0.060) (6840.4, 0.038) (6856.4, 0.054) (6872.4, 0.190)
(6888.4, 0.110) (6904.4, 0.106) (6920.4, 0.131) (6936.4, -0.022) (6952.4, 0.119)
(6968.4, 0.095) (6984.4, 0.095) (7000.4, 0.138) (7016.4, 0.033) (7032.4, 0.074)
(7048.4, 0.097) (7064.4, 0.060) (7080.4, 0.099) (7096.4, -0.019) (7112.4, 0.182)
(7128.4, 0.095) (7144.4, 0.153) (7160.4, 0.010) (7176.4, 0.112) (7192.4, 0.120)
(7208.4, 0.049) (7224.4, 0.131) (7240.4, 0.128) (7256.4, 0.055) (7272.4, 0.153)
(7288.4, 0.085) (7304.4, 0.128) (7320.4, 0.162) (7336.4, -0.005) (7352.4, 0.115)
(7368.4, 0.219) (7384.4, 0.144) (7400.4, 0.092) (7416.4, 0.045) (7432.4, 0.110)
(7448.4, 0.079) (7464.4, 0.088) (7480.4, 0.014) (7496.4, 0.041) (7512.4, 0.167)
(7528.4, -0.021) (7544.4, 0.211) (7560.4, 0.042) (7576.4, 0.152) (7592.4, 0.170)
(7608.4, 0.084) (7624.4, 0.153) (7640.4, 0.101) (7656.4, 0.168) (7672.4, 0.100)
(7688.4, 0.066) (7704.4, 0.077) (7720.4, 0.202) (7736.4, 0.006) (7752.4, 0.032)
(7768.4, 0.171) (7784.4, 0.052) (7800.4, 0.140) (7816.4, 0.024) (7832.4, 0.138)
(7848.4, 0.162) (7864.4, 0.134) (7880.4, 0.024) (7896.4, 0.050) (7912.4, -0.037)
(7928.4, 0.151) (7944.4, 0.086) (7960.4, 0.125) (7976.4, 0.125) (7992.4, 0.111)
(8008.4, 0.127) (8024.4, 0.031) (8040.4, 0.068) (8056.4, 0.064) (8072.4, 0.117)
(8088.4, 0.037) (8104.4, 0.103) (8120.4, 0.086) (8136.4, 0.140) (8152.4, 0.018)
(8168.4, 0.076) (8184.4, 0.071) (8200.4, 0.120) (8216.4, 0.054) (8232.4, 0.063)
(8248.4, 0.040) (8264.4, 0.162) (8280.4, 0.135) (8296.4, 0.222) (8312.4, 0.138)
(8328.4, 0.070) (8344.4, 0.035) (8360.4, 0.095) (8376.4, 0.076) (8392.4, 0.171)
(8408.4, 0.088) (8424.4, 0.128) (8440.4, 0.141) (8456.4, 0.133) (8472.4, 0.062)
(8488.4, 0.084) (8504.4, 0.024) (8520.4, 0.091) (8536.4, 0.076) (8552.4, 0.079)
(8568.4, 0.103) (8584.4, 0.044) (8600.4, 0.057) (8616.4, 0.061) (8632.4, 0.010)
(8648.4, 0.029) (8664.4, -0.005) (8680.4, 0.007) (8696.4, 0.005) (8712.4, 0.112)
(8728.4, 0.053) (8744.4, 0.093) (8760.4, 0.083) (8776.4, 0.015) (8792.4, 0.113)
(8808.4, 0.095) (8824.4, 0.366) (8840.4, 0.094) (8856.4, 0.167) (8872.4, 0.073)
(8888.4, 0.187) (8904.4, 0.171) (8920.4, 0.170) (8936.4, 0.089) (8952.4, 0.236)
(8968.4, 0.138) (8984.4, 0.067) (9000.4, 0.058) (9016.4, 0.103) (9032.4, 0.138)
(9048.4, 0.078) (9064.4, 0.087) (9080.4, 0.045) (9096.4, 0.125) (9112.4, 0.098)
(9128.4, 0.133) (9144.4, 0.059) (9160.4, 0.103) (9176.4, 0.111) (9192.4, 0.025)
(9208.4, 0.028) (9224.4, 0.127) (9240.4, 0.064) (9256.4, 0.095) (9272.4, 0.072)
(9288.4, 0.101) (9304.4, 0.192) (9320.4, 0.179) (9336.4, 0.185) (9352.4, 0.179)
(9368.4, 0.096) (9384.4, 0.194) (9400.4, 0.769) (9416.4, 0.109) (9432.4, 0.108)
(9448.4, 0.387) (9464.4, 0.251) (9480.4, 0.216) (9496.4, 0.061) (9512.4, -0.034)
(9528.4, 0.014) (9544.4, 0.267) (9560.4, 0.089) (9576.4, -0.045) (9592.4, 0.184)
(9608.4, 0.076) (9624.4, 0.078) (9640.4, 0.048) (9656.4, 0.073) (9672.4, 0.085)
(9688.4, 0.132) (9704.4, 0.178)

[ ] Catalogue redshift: 1.522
